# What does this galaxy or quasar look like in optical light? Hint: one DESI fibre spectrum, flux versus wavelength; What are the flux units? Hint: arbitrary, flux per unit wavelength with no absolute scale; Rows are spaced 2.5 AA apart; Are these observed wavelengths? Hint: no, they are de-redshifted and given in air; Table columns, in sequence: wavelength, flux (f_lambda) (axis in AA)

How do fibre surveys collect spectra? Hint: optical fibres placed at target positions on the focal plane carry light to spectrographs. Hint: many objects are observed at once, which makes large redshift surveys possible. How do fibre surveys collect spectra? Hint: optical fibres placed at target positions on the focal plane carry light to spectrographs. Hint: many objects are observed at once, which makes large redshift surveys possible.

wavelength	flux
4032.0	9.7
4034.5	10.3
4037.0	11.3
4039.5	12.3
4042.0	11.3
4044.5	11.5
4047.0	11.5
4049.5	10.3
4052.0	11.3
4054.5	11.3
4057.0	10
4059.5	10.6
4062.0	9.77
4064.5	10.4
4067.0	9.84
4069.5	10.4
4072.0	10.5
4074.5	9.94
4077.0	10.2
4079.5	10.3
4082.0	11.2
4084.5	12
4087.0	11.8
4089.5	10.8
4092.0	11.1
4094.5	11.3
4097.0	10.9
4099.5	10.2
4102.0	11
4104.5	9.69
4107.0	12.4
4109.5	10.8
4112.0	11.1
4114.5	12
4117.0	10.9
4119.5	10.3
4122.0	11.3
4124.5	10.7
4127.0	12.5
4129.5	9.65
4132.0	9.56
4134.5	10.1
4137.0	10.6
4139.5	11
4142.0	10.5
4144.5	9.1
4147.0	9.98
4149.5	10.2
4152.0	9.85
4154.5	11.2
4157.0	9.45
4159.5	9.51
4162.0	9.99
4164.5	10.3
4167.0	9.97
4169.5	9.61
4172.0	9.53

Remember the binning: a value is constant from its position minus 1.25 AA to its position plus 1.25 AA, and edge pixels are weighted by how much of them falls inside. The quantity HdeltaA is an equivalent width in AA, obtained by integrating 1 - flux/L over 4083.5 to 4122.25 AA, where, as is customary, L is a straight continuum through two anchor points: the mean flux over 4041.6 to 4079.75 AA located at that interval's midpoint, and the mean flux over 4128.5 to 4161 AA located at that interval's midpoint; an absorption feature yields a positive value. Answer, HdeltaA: -2.9 AA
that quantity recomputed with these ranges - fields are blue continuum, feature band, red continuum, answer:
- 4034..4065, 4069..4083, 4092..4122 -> 0.70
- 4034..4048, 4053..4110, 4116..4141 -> 1.78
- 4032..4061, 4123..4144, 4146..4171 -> -0.63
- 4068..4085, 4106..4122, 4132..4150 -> -1.39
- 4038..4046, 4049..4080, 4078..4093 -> 2.85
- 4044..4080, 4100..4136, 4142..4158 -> -2.29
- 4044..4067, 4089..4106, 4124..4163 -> -0.44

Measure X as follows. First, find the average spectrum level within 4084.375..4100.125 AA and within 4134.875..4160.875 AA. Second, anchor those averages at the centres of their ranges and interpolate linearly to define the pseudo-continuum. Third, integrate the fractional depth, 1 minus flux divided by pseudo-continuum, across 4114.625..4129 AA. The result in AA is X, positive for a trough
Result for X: -0.7 AA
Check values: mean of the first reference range 11.1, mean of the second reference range 10.1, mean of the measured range 11.1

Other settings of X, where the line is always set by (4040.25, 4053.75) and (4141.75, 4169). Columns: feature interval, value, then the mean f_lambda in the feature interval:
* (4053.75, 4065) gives 0.7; 10.4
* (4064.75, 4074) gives 0.6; 10.2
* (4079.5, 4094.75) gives -0.7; 11.3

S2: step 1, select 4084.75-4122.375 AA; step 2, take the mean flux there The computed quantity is 11.1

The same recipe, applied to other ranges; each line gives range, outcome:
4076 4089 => 11.1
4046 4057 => 11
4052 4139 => 10.8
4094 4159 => 10.6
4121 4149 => 10.4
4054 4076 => 10.3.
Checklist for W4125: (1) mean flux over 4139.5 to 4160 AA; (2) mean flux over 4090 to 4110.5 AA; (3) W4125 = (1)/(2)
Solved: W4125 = 0.92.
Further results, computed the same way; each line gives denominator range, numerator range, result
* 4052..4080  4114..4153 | 1.01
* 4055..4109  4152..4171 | 0.93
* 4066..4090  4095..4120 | 1.02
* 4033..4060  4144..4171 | 0.90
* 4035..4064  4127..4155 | 0.93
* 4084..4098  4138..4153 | 0.90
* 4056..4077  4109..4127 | 1.09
